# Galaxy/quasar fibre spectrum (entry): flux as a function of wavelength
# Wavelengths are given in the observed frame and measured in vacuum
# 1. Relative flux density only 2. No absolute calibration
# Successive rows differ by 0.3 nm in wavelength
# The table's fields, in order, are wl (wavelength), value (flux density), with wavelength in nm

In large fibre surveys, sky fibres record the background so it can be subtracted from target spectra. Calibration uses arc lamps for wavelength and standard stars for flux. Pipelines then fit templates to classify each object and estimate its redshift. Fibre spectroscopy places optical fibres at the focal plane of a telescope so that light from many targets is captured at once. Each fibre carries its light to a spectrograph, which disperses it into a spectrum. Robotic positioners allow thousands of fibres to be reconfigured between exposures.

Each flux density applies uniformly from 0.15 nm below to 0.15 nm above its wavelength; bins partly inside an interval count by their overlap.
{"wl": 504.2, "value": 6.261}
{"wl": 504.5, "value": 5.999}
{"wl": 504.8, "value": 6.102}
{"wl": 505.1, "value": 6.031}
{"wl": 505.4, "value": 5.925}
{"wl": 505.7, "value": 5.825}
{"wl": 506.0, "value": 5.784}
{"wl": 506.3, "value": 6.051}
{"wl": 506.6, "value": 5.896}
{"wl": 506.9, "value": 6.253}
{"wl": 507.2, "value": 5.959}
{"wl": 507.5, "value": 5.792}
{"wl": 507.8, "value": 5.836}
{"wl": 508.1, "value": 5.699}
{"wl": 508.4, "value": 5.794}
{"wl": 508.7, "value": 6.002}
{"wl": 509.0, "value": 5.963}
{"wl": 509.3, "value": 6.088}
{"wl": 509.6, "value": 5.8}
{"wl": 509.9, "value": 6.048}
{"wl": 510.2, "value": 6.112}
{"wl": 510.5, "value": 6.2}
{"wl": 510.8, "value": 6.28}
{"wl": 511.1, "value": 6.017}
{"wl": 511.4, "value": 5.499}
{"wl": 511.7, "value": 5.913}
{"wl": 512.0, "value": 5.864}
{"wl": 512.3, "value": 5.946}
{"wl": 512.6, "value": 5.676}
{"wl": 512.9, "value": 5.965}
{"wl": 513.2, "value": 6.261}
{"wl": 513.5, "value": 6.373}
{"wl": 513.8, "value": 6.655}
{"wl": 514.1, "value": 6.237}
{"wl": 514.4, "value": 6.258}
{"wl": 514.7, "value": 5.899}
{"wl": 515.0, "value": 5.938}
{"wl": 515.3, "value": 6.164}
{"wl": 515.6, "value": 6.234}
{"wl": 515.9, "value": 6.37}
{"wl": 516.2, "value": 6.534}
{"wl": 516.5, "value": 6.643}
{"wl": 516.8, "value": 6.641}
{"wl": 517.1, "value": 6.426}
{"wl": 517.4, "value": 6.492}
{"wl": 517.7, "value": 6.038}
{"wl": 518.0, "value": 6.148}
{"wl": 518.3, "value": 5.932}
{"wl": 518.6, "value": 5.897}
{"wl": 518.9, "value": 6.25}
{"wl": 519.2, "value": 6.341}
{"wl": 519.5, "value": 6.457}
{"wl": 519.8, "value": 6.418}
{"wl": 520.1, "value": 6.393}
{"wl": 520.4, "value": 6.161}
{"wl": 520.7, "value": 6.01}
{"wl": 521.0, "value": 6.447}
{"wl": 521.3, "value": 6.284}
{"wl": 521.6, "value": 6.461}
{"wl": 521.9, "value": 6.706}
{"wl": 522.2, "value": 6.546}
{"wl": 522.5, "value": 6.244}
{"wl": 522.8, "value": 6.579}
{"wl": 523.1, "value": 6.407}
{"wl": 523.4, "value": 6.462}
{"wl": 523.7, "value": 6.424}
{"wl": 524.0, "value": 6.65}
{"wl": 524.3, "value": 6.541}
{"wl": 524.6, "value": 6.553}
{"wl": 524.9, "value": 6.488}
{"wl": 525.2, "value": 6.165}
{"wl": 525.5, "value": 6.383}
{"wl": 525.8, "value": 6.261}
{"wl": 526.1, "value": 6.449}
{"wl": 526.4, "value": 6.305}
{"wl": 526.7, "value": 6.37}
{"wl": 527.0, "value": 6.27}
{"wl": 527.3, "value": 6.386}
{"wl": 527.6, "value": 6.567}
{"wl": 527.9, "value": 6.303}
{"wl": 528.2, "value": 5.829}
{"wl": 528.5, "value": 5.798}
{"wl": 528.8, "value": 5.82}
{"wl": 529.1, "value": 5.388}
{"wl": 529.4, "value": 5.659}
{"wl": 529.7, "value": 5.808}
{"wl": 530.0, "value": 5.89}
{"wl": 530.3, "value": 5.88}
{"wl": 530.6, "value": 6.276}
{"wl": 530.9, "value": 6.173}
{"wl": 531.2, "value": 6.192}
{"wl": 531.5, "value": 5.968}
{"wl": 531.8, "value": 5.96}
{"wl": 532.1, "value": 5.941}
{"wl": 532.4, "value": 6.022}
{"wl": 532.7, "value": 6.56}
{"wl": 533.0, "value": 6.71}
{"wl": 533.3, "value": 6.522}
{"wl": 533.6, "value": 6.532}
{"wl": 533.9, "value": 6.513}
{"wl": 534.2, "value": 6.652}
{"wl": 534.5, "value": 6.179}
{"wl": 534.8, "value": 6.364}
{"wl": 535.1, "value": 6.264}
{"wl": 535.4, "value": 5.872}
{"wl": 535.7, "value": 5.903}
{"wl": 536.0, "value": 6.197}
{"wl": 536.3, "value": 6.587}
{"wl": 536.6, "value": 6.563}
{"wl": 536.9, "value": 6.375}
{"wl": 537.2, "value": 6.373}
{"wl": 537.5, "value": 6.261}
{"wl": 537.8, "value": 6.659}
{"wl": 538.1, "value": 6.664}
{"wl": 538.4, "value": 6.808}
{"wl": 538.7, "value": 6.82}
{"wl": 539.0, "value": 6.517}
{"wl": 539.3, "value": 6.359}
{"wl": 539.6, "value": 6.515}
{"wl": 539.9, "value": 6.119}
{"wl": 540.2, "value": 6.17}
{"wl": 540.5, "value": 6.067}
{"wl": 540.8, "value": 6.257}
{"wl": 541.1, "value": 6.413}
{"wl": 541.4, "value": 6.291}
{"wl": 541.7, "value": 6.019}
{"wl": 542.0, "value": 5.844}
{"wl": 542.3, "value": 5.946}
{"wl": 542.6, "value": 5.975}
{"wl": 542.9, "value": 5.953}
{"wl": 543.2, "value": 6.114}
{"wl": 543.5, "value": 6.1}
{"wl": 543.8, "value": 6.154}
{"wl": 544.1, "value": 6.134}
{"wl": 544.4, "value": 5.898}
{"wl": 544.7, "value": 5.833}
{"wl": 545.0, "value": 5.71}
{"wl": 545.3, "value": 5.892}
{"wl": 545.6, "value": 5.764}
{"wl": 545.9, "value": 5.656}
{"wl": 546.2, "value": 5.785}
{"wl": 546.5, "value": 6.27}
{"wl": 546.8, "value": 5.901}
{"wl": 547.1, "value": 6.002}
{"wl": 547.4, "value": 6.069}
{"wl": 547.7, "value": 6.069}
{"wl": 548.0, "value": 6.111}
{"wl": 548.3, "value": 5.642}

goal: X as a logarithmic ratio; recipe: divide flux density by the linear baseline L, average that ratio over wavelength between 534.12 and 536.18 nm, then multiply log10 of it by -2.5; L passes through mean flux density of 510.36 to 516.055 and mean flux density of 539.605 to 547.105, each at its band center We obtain -0.03 mag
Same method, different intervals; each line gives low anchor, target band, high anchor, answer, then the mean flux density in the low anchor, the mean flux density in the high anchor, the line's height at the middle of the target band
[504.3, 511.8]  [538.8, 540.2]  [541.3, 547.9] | -0.07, 5.96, 5.97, 5.97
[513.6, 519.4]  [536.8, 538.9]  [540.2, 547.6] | -0.09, 6.27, 6.01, 6.06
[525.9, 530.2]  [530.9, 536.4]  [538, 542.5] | -0.02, 6.06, 6.31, 6.18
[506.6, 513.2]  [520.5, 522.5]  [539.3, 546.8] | -0.07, 5.94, 6.04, 5.98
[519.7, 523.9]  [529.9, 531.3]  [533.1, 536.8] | 0.05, 6.4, 6.35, 6.37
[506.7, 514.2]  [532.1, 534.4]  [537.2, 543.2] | -0.04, 6.01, 6.3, 6.23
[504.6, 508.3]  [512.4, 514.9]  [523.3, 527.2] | -0.01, 5.93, 6.41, 6.11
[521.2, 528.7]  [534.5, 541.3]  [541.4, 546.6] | -0.05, 6.37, 5.95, 6.09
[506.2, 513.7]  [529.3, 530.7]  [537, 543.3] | 0.05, 5.98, 6.29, 6.19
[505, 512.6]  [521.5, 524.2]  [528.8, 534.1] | -0.08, 5.94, 6.11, 6.05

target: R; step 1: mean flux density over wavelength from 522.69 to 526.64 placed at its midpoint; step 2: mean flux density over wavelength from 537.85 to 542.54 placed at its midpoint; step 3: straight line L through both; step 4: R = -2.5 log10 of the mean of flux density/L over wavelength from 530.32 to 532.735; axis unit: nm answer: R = 0.05 mag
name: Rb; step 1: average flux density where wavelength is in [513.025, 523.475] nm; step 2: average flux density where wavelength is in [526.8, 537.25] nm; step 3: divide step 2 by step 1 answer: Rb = 1.0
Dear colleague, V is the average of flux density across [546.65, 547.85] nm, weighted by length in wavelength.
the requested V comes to 6.01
